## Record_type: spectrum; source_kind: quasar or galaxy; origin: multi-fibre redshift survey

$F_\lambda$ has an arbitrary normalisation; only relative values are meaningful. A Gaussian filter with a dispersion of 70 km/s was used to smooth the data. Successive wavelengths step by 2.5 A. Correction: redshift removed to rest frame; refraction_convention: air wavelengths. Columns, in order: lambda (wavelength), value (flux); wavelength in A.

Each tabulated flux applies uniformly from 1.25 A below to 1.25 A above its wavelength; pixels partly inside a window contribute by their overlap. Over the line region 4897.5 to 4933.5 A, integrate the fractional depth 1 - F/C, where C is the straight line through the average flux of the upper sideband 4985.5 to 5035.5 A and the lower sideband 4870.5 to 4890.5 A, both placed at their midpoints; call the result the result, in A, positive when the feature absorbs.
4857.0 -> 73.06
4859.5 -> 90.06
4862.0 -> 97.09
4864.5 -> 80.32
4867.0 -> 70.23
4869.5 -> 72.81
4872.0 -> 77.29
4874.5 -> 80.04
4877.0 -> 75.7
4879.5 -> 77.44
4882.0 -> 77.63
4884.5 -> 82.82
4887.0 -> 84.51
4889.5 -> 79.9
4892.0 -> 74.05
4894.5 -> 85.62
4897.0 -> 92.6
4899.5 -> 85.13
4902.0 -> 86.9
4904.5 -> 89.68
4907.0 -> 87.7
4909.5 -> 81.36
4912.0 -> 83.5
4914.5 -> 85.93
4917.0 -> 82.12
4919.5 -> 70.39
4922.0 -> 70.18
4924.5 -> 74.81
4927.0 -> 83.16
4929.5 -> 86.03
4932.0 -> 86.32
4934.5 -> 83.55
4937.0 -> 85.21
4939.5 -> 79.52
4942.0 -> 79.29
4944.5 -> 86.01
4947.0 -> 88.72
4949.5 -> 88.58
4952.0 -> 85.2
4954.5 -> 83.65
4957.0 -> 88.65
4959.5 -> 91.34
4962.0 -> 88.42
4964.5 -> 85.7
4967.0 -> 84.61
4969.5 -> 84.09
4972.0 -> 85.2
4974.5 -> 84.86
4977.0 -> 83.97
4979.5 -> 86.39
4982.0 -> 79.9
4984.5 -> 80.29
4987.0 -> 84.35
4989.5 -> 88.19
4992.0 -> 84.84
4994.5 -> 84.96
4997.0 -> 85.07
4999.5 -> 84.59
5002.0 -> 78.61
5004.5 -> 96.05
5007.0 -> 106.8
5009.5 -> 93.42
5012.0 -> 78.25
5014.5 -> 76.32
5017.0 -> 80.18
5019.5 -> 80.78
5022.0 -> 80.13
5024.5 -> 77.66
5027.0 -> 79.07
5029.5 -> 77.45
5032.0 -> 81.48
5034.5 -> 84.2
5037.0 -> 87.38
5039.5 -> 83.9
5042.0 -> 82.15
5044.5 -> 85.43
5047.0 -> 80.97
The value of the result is -0.9 A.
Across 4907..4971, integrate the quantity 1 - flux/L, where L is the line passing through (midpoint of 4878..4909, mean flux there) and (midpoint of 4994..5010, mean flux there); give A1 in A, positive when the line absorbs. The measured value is 2.0 A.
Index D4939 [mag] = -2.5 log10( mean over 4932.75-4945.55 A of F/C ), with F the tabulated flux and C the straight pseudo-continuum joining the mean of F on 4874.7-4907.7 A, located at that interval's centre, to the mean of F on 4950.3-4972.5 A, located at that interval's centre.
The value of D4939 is 0.03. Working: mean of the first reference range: 82.9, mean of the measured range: 82.8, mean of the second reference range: 86.4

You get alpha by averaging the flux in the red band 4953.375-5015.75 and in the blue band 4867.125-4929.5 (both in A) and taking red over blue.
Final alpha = 1.1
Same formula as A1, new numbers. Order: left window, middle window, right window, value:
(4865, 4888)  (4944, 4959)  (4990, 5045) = -1.11 A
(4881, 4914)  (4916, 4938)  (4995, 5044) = 1.02 A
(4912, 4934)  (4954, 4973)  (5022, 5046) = -1.35 A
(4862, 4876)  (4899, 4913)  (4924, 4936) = -0.79 A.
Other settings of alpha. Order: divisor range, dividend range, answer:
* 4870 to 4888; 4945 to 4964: 1.11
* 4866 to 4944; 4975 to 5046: 1.04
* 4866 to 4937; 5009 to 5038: 1.00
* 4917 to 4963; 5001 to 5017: 1.05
